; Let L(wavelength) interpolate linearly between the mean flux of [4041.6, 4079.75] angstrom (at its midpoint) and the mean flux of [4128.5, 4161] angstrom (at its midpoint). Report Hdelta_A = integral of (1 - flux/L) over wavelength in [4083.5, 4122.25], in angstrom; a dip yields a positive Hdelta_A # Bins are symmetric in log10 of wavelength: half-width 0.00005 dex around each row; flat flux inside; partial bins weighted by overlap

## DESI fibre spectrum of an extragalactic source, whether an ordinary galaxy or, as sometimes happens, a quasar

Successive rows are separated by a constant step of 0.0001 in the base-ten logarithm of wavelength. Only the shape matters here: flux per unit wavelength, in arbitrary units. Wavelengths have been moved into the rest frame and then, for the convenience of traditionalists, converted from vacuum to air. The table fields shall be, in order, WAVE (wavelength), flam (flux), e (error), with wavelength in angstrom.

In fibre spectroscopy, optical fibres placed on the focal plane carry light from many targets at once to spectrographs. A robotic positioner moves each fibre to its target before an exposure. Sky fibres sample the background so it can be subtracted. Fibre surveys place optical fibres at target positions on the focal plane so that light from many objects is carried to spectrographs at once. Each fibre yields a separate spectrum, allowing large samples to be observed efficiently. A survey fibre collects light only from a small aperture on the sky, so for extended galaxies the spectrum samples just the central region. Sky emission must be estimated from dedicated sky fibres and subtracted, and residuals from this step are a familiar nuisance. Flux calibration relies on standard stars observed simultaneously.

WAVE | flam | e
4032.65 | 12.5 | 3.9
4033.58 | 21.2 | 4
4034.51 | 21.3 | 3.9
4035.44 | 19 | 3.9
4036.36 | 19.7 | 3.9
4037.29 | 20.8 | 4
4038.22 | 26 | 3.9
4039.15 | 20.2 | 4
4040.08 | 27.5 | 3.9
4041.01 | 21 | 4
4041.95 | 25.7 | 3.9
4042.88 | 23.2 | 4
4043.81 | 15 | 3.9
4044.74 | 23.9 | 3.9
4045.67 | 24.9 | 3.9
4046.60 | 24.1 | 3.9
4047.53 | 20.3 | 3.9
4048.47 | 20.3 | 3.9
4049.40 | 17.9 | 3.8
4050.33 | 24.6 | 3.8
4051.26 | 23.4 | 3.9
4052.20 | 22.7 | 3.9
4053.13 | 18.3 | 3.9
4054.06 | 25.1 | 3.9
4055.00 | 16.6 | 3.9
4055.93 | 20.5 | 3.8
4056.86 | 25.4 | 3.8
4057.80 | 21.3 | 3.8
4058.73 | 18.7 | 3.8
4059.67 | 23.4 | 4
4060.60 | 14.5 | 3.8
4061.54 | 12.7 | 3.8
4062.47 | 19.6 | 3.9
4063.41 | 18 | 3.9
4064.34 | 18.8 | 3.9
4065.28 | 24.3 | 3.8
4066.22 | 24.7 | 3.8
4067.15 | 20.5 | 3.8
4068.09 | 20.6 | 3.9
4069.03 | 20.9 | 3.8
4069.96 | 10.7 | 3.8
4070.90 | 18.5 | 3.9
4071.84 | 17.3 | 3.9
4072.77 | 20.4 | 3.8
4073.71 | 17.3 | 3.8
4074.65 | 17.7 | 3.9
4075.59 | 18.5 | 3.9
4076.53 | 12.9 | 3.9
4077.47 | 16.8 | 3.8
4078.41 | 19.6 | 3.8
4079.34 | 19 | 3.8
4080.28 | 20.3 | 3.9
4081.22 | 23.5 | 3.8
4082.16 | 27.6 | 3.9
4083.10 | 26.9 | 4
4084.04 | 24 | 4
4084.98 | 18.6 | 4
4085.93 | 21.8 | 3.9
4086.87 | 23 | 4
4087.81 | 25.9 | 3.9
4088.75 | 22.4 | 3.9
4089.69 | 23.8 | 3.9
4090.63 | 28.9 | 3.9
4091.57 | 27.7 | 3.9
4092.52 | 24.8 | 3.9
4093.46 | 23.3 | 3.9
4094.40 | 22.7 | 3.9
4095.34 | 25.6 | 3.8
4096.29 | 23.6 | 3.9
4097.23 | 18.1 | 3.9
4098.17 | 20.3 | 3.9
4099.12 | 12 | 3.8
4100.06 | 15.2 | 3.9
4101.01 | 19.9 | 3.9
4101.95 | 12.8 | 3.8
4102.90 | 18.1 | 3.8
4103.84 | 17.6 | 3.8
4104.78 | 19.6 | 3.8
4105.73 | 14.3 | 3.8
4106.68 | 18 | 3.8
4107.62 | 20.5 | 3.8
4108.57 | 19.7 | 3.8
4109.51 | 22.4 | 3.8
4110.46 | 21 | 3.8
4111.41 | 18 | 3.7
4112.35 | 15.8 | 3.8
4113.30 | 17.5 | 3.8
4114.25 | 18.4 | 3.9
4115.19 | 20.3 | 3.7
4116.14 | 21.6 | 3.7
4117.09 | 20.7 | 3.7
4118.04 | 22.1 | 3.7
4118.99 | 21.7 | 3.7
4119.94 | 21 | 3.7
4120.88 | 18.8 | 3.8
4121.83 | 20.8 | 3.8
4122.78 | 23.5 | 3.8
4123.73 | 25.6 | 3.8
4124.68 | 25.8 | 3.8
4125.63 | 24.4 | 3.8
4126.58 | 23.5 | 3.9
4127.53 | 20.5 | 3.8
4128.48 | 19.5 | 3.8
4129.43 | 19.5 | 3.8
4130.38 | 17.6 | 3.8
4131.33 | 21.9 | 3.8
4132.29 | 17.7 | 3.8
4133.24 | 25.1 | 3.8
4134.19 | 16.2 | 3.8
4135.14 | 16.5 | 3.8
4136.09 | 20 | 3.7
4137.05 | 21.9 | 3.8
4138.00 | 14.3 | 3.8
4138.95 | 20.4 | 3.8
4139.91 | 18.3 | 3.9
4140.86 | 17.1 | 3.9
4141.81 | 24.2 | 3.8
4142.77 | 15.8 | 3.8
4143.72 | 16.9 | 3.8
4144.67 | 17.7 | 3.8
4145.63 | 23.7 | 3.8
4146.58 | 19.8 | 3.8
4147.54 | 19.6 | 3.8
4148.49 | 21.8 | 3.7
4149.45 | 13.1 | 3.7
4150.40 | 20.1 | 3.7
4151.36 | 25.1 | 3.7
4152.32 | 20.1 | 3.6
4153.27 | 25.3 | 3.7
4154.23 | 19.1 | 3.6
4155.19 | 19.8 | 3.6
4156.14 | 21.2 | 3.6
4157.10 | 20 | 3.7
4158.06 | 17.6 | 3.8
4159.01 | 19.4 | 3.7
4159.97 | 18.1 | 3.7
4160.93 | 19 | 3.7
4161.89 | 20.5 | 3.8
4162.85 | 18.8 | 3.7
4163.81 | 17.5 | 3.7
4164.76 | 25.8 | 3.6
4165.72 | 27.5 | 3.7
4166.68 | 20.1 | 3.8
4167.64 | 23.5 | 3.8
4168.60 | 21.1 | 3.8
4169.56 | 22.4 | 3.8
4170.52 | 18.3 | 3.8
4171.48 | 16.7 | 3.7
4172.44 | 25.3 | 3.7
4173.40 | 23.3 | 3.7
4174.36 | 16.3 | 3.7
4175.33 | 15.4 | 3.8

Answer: -1.58 angstrom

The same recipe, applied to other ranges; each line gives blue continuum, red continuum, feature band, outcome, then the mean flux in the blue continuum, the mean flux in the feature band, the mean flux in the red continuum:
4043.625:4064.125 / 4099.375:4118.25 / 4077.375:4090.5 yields -2.19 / 20.6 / 22.7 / 18.6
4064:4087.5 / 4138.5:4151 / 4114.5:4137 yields -1.84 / 20.2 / 21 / 19.2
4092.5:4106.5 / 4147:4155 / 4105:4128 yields -1.37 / 19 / 20.7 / 20.5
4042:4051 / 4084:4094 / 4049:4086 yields 4.53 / 21.8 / 20.1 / 24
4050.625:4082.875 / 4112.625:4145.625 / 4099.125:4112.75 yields 1.49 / 19.8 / 17.9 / 20.2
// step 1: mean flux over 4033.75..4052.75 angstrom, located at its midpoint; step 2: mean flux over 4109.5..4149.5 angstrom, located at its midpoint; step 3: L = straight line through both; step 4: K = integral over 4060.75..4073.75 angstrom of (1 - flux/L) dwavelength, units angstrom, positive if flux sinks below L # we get 1.6 angstrom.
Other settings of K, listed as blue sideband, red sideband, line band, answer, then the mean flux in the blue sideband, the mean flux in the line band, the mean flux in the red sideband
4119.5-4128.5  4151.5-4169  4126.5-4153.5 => 2.6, 22.5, 19.7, 20.9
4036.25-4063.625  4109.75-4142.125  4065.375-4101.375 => -0.3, 21.2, 21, 20.3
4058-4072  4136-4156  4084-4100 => -2.7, 19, 22.5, 19.7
